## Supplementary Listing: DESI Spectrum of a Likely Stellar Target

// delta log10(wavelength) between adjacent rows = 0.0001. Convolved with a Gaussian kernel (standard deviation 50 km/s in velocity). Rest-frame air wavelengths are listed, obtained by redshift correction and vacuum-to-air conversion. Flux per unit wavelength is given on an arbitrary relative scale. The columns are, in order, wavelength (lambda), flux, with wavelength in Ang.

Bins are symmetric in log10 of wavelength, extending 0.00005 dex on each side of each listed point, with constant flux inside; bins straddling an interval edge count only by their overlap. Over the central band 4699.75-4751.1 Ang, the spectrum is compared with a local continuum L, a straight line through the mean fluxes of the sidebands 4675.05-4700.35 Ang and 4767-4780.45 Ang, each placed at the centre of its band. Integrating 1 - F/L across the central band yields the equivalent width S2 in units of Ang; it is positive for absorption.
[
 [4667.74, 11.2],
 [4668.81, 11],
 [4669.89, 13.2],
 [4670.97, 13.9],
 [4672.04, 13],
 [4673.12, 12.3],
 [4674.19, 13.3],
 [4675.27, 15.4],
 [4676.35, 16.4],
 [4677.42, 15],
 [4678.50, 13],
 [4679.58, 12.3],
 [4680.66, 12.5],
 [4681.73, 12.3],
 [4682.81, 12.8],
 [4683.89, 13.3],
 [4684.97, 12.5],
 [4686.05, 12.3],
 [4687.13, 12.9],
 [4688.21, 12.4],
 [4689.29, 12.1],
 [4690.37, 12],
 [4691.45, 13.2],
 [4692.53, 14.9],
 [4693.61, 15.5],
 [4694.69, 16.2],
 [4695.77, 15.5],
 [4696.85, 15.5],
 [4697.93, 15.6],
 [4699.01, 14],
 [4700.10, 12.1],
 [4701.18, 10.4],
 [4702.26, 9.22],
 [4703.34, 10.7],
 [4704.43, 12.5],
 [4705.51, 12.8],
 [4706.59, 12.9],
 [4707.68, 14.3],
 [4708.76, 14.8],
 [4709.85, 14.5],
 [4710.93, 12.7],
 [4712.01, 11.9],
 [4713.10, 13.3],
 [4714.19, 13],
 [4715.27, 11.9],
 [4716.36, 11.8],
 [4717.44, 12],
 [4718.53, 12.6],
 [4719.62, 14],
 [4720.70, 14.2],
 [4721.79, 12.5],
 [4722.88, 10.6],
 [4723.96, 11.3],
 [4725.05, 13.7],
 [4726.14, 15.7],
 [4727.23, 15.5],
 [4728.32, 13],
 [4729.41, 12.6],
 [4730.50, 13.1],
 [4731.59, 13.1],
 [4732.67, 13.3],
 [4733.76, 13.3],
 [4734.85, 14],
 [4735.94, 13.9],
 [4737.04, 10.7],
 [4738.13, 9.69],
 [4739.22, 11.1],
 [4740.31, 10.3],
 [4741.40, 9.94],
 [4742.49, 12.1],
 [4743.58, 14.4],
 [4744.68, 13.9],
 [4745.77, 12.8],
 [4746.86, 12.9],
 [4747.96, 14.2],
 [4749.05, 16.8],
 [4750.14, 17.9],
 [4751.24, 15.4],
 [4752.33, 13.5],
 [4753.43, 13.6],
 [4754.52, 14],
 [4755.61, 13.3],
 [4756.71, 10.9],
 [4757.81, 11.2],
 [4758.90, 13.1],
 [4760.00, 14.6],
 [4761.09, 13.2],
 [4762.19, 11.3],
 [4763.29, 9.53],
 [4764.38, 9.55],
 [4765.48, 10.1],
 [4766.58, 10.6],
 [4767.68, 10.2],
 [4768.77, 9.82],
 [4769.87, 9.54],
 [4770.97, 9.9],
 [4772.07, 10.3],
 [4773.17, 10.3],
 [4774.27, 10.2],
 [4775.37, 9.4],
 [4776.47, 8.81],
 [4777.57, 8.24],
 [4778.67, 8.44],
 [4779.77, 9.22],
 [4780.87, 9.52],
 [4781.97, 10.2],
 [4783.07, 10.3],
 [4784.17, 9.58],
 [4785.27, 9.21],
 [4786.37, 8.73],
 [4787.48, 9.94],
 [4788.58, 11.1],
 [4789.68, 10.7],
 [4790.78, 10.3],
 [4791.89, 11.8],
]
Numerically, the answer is -4.6 Ang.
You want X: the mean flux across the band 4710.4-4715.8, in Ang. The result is 12.6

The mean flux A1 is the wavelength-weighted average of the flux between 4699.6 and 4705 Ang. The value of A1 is 11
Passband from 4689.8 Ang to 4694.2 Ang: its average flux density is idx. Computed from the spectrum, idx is 13.9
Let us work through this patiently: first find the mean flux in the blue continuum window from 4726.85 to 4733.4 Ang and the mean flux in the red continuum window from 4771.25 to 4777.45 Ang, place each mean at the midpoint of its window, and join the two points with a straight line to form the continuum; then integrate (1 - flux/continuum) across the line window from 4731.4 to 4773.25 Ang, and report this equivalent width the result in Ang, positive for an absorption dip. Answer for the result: -2.8 Ang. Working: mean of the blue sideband 13.4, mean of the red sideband 9.69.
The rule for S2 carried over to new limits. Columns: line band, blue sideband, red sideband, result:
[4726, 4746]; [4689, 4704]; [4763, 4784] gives -2.10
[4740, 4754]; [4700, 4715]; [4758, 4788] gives -3.36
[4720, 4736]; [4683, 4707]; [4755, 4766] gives -1.18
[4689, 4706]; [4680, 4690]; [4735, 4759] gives -0.87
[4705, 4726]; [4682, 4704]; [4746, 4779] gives -0.43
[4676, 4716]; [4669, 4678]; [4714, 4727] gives 0.62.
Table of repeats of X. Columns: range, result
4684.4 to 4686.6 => 12.4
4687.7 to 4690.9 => 12.2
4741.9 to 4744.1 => 13.2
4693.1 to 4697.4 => 15.7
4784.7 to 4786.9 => 8.99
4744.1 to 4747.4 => 13.2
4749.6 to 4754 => 15.1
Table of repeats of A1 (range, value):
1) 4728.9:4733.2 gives 13.1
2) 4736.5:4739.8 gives 10.5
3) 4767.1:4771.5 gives 9.87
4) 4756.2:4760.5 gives 12.4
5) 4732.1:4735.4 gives 13.6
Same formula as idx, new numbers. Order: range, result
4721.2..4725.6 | 12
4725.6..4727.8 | 15.5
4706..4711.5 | 13.8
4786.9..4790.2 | 10.6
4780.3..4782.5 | 9.86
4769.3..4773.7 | 9.99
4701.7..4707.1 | 11.6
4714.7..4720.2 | 12.5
